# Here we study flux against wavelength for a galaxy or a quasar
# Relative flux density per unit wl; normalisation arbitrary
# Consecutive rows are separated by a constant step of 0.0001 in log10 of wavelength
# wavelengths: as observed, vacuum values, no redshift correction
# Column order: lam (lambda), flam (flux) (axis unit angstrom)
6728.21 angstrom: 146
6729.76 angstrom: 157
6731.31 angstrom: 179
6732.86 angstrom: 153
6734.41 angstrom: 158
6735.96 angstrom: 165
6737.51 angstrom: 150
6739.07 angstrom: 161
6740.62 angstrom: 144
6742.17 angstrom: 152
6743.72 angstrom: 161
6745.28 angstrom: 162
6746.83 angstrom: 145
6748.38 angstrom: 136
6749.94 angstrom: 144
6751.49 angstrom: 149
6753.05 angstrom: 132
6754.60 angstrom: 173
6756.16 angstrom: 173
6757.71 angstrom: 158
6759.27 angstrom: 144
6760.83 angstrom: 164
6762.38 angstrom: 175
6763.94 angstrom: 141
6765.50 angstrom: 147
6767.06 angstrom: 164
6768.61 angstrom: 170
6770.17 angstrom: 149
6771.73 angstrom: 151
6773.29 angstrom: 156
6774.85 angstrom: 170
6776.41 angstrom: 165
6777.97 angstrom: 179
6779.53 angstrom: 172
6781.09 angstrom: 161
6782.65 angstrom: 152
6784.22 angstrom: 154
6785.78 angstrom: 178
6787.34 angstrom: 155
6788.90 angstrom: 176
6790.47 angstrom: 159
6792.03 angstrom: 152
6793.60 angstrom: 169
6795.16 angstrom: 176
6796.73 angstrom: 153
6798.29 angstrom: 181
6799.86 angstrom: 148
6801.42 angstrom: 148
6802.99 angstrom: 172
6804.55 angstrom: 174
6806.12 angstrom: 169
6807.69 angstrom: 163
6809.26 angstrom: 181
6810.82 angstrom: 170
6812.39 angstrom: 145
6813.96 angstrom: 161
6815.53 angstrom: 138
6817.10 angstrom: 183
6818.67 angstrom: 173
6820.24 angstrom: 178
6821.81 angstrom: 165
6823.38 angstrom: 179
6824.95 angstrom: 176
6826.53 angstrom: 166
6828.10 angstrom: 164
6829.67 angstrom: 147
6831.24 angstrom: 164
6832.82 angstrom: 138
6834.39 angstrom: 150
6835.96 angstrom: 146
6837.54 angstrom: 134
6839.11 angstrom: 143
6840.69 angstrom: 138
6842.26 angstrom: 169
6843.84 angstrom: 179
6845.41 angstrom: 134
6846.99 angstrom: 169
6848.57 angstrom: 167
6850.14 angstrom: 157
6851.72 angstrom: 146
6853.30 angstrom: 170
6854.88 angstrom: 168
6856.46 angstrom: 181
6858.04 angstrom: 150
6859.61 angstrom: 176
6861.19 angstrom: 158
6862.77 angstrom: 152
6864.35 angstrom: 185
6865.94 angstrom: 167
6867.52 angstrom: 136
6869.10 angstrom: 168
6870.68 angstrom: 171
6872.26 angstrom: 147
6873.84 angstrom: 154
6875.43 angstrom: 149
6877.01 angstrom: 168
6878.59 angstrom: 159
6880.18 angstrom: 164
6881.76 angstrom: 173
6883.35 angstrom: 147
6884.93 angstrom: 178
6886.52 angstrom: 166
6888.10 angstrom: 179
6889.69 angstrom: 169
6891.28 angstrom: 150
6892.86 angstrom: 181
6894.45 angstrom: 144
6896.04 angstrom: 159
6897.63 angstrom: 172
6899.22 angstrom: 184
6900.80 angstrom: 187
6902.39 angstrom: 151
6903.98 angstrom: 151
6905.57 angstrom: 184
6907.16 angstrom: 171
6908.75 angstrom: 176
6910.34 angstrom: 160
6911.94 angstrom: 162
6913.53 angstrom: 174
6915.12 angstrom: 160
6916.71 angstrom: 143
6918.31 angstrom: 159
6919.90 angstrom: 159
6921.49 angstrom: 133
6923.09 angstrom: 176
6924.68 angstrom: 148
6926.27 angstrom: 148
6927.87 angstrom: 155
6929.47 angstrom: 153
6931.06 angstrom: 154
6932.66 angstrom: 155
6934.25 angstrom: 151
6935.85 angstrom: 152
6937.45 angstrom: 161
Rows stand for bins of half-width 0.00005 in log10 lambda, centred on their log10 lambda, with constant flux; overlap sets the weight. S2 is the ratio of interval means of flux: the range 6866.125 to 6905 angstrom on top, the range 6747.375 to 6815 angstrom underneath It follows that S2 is 1.02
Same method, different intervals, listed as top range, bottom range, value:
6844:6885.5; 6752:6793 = 1.01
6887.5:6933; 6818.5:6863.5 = 1.01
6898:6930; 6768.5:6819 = 0.99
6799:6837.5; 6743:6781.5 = 1.03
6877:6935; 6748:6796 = 1.02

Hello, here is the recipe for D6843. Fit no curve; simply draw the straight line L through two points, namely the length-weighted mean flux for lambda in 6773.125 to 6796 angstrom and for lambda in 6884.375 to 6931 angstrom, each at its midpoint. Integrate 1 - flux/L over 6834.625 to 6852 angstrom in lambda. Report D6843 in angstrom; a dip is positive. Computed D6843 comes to 1.2 angstrom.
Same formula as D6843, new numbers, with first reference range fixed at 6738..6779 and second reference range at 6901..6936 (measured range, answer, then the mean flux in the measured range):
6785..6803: -0.8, 164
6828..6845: 0.7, 151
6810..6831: -1.0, 165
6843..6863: -0.6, 162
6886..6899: -0.6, 166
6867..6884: 0.0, 158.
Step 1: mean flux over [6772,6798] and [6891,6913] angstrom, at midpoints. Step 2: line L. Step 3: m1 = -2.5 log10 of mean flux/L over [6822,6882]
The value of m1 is 0.04 mag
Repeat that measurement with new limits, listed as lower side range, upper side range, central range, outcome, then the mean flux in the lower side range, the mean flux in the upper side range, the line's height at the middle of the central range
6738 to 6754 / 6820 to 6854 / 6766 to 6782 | -0.08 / 149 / 158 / 152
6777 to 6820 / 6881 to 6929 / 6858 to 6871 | 0.00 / 165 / 163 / 164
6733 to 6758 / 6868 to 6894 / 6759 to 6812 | -0.04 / 154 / 163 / 157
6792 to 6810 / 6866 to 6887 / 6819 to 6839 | 0.03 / 166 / 160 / 164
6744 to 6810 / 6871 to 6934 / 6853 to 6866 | -0.04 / 160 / 162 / 161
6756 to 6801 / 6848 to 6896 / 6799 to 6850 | 0.01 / 162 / 163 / 162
